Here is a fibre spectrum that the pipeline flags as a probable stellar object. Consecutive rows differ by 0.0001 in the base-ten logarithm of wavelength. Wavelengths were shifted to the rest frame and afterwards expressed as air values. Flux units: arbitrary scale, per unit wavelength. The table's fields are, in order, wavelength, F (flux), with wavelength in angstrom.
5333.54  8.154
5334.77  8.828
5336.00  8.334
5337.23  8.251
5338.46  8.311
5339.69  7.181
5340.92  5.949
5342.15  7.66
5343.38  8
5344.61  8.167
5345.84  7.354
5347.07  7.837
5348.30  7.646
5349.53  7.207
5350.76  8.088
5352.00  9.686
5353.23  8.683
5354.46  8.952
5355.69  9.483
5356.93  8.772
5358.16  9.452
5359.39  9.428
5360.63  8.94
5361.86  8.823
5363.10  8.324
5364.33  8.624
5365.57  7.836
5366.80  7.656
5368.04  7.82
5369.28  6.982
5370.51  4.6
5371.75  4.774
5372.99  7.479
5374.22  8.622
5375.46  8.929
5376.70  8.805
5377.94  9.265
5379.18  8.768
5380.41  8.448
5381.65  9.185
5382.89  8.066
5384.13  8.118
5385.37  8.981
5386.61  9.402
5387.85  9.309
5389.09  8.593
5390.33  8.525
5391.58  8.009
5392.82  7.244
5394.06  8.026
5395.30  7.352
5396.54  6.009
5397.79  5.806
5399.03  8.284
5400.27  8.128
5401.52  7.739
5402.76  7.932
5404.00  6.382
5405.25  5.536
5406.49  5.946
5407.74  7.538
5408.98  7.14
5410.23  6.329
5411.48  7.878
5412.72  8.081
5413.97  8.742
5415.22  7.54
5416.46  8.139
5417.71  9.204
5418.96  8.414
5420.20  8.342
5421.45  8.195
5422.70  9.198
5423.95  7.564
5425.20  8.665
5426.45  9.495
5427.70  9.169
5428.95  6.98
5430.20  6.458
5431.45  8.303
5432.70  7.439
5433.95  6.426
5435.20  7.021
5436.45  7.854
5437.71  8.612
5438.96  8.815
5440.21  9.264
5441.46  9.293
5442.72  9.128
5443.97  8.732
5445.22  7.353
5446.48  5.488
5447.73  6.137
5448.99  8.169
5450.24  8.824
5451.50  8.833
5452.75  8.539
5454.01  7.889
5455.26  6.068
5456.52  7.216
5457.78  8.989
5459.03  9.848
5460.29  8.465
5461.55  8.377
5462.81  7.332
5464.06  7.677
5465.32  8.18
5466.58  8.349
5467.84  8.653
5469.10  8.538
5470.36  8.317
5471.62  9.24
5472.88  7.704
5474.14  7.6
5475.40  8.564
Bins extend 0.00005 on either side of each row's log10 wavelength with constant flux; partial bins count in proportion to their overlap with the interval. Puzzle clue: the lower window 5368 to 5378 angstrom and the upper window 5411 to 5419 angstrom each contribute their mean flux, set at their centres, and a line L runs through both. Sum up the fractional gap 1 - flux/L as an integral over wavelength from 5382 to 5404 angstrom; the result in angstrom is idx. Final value -0.4 angstrom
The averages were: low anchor 7.35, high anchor 8.28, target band 7.94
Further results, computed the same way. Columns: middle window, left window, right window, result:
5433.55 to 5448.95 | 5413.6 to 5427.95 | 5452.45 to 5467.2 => 0.8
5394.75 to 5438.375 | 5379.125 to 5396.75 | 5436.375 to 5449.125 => 2.8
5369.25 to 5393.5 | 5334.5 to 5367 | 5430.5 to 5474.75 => 0.2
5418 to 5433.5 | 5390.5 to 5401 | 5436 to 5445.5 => 0.1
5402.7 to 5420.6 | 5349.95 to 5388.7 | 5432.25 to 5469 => 1.5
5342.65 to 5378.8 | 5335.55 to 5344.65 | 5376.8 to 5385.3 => 0.1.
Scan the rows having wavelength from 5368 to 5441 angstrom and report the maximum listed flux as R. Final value 9.495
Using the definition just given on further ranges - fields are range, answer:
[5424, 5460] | 9.848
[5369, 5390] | 9.402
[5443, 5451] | 8.824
